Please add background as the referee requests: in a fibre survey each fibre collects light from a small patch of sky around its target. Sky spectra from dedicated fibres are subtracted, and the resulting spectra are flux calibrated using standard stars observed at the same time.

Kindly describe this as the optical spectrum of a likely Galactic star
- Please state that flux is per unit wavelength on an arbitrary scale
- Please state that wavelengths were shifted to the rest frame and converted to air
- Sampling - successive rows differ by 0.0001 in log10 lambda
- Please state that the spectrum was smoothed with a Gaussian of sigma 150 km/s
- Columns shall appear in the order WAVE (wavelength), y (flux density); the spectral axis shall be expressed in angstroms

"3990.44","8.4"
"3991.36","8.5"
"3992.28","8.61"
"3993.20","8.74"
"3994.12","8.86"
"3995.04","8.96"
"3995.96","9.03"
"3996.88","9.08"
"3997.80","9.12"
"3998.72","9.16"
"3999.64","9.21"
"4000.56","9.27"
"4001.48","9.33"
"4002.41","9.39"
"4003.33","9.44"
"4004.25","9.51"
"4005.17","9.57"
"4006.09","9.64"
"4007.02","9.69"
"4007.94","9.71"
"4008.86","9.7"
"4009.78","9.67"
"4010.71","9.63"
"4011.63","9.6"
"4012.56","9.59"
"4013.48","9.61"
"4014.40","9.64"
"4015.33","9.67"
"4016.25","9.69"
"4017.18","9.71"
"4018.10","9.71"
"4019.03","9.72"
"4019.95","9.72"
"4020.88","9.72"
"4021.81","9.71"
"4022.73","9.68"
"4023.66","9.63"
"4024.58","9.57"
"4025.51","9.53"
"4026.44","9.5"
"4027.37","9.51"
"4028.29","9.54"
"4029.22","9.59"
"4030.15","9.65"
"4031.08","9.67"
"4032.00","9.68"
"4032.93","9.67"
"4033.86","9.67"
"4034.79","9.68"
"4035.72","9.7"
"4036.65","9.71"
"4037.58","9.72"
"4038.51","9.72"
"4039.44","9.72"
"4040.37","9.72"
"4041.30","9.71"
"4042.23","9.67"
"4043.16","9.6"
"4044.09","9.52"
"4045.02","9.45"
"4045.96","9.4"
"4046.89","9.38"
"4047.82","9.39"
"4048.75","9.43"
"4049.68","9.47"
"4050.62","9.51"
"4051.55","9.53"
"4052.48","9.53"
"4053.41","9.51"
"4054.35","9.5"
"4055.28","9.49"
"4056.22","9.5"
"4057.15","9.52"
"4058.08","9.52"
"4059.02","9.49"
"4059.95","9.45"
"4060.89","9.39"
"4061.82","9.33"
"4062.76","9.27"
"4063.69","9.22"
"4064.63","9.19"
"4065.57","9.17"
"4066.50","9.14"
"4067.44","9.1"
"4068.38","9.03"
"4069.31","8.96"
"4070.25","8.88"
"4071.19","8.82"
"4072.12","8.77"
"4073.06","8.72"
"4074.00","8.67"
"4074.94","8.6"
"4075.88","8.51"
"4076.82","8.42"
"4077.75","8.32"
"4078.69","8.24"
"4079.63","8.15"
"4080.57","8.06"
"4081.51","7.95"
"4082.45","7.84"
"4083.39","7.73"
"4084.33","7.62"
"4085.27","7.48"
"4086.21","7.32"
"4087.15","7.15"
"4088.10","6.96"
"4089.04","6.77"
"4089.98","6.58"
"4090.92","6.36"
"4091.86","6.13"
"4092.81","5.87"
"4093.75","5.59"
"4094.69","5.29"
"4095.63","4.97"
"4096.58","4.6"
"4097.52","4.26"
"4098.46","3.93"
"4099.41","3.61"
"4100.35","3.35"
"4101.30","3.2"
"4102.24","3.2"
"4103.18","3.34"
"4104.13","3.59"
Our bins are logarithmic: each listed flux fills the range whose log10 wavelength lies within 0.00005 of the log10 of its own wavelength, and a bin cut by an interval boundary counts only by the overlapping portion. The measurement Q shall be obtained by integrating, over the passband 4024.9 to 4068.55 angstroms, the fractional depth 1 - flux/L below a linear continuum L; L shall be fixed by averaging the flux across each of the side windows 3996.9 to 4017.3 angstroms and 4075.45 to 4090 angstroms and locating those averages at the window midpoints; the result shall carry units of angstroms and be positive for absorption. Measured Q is -4.7 angstroms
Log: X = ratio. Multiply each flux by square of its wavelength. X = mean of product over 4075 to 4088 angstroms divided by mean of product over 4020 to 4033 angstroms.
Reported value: 0.84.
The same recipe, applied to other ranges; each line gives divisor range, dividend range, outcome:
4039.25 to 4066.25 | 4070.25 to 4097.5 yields 0.78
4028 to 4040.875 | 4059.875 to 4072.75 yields 0.96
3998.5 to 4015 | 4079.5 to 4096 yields 0.75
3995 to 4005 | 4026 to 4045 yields 1.06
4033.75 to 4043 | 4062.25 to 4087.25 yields 0.89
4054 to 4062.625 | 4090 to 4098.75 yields 0.57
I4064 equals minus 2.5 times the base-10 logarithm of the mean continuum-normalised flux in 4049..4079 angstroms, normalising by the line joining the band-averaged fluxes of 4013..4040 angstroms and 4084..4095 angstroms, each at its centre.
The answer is -0.17 mag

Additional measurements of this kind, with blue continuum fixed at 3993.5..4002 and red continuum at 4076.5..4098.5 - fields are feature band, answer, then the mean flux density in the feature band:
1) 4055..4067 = -0.245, 9.35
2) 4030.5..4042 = -0.195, 9.7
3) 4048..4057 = -0.230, 9.5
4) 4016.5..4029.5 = -0.142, 9.63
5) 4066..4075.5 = -0.224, 8.87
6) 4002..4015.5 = -0.093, 9.61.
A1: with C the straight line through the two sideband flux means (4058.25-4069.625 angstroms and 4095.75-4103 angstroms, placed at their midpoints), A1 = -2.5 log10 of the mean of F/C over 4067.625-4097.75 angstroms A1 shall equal -0.178 mag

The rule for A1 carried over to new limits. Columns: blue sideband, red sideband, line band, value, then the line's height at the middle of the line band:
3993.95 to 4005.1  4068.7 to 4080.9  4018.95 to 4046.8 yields -0.082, 8.93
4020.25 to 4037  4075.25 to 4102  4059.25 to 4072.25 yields -0.194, 7.64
